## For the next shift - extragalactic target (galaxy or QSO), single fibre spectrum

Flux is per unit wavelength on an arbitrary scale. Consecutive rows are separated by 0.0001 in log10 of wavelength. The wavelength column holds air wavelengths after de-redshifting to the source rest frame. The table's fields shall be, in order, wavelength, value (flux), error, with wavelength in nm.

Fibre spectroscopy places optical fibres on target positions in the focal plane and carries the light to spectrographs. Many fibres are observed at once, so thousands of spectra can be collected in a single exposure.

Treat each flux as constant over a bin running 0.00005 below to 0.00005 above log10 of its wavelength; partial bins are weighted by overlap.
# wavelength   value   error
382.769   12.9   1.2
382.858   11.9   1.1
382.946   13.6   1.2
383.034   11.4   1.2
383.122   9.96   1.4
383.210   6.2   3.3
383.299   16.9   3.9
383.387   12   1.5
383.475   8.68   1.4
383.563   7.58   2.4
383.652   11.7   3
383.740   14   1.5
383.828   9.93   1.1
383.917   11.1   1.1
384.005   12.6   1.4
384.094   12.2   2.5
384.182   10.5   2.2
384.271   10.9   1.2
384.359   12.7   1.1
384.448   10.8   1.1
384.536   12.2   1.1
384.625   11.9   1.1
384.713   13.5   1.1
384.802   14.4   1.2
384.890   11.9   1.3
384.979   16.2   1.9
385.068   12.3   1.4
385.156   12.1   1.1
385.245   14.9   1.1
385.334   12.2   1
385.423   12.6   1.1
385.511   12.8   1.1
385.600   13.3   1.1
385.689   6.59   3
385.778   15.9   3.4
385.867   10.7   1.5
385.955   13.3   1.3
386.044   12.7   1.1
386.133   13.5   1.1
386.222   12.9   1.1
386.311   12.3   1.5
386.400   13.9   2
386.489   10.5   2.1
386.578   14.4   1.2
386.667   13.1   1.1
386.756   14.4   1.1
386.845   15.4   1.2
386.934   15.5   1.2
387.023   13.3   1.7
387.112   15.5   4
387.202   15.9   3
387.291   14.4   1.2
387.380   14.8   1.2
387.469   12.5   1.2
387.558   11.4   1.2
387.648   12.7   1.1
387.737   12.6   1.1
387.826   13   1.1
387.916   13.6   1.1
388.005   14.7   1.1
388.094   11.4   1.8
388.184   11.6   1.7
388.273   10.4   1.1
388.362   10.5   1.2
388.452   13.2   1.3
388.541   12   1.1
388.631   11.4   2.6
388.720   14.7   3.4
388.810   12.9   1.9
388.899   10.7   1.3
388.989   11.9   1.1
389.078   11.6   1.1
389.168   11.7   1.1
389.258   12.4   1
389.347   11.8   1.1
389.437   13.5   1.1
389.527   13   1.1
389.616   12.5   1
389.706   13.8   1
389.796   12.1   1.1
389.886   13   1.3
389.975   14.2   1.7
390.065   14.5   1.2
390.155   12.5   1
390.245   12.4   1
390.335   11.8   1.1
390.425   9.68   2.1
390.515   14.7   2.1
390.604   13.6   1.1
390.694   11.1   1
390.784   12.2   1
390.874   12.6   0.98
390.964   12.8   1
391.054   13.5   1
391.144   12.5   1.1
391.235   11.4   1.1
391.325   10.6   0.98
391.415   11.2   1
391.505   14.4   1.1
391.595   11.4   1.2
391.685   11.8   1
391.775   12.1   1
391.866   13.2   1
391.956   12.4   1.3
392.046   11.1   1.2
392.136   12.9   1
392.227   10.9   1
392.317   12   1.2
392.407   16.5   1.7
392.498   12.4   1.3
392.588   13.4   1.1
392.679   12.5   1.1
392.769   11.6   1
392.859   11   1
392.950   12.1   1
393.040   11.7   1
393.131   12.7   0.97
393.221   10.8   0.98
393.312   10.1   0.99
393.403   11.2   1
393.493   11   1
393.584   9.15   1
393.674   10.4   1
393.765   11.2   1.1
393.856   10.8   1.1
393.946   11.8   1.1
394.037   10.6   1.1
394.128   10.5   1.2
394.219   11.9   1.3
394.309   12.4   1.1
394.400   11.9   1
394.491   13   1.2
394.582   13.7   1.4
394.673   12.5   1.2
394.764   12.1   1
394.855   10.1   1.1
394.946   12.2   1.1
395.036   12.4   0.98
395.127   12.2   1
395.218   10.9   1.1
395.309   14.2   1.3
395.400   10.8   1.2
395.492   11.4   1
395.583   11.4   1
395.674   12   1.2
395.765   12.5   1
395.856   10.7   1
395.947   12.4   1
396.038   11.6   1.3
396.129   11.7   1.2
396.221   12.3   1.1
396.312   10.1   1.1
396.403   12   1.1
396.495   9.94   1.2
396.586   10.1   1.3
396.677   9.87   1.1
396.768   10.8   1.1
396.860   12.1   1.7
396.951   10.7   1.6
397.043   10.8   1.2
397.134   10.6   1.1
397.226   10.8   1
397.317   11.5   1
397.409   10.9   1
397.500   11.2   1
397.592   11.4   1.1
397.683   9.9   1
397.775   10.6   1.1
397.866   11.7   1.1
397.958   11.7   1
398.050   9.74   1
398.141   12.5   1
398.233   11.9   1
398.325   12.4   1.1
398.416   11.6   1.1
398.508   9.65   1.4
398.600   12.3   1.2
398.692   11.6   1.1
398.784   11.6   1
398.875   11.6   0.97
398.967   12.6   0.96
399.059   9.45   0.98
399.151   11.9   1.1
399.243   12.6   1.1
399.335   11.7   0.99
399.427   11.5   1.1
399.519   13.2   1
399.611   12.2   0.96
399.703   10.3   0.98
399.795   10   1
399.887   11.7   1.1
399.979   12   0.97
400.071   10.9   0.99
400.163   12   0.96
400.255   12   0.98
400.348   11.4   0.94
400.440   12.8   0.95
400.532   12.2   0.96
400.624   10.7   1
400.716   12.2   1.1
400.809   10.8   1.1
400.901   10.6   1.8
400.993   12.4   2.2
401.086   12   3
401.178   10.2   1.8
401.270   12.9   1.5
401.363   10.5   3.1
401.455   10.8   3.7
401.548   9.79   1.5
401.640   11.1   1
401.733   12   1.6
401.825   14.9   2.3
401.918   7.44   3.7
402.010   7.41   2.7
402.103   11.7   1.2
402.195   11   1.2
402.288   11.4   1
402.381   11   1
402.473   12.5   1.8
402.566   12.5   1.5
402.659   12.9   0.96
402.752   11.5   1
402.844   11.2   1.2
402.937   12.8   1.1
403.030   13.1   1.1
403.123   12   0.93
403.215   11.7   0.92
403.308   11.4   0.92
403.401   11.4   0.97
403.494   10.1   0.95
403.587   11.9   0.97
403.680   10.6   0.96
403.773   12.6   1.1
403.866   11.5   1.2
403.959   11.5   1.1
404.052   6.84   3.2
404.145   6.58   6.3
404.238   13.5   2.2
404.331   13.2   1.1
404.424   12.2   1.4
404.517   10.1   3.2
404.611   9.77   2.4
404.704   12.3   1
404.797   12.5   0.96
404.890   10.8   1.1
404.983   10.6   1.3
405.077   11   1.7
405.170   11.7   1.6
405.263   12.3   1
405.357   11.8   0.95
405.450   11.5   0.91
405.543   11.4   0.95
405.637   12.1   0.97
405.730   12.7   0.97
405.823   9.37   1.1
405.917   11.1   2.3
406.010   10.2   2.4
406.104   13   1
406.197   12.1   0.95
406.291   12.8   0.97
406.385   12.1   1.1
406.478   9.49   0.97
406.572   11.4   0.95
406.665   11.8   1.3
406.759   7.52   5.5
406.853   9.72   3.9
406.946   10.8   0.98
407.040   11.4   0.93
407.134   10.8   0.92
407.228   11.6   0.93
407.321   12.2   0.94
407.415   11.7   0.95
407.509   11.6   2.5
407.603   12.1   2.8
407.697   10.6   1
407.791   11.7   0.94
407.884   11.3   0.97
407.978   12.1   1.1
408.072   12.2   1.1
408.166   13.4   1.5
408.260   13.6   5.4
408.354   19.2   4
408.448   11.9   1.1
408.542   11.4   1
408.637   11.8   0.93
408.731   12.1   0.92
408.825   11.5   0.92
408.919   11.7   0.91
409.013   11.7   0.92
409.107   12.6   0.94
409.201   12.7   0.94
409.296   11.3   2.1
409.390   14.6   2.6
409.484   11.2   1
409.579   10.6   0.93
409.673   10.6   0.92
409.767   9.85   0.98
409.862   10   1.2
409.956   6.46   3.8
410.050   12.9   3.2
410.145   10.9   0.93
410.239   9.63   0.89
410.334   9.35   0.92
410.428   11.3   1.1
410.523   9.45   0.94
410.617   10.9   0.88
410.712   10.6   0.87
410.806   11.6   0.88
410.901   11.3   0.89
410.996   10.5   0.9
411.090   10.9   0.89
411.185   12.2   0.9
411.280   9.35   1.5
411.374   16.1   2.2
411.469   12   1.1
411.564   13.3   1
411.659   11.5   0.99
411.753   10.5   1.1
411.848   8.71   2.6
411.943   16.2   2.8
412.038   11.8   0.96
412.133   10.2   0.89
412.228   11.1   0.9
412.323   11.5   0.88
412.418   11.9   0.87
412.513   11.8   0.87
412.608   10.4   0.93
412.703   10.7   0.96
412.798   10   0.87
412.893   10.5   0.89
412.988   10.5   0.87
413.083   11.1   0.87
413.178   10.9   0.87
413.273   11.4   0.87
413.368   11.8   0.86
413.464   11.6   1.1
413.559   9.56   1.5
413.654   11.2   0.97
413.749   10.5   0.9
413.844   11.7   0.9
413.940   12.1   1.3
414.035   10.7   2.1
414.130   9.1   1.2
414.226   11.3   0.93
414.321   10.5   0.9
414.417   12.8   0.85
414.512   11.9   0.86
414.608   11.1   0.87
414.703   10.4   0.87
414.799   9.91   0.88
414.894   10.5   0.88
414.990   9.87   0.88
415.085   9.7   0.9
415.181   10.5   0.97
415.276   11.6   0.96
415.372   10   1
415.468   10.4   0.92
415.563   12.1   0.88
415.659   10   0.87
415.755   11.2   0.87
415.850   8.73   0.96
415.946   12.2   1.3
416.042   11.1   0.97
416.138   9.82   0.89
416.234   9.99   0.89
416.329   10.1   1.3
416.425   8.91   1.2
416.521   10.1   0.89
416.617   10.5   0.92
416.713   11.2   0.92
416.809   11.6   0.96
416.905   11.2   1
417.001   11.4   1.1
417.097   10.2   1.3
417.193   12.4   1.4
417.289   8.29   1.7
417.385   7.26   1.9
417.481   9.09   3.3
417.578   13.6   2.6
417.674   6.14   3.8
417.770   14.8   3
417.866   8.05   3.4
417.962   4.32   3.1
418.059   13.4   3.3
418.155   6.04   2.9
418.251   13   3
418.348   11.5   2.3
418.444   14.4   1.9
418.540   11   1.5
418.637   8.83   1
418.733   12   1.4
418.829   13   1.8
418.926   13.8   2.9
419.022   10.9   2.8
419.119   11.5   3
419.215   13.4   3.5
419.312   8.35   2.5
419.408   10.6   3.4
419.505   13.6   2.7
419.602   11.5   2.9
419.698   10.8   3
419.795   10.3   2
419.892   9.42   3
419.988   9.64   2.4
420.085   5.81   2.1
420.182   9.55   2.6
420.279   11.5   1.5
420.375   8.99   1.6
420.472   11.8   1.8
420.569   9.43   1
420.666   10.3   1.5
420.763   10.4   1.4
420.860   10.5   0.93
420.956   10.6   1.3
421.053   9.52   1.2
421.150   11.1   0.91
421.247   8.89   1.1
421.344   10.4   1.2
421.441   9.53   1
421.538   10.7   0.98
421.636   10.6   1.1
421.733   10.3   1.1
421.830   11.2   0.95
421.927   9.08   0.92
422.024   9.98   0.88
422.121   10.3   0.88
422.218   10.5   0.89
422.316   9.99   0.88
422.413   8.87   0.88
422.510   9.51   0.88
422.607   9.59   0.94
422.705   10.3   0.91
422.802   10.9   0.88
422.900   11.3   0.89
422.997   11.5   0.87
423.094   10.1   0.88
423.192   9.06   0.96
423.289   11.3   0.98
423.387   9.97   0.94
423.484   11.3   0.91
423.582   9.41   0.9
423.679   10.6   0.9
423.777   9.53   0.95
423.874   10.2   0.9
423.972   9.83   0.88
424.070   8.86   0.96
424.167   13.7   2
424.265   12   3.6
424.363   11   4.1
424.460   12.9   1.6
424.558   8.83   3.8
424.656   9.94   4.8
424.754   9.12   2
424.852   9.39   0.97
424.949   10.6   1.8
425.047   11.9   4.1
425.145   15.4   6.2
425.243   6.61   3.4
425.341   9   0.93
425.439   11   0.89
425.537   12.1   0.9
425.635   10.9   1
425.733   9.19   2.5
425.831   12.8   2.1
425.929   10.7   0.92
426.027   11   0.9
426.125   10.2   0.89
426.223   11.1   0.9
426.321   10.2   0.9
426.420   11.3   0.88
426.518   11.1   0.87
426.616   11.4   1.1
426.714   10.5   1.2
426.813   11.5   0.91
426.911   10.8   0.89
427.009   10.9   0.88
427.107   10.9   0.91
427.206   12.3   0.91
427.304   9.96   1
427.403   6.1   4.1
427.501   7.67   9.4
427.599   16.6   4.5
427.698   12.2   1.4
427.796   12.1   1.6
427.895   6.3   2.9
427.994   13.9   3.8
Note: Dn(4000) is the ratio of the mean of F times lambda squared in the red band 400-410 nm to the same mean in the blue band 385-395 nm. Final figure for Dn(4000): 0.99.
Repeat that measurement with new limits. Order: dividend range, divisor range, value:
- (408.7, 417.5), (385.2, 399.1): 1.00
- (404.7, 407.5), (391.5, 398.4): 1.03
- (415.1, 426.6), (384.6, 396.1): 0.98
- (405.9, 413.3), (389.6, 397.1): 1.04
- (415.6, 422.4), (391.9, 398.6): 1.02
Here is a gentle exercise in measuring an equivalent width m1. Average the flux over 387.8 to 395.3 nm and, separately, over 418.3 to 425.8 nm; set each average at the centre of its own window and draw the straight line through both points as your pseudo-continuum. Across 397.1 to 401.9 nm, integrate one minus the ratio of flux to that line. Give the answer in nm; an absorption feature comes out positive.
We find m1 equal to 0.11 nm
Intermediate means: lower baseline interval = 12.1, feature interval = 11.4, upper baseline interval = 10.5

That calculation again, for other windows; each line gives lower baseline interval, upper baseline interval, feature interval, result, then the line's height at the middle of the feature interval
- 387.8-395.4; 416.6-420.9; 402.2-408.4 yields -0.12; 11.3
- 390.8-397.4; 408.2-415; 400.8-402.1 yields 0.07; 11.5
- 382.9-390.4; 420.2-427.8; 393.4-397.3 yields 0.21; 12.1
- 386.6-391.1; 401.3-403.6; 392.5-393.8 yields 0.11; 12.4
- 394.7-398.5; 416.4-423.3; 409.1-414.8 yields -0.21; 10.7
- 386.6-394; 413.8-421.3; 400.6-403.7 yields 0.07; 11.6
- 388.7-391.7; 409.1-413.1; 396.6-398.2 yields 0.14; 12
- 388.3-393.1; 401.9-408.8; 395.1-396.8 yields 0.09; 12.1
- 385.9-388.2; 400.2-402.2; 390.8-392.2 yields 0.06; 12.7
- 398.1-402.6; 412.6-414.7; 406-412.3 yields -0.21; 11.1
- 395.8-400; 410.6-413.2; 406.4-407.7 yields 0.04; 11.3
